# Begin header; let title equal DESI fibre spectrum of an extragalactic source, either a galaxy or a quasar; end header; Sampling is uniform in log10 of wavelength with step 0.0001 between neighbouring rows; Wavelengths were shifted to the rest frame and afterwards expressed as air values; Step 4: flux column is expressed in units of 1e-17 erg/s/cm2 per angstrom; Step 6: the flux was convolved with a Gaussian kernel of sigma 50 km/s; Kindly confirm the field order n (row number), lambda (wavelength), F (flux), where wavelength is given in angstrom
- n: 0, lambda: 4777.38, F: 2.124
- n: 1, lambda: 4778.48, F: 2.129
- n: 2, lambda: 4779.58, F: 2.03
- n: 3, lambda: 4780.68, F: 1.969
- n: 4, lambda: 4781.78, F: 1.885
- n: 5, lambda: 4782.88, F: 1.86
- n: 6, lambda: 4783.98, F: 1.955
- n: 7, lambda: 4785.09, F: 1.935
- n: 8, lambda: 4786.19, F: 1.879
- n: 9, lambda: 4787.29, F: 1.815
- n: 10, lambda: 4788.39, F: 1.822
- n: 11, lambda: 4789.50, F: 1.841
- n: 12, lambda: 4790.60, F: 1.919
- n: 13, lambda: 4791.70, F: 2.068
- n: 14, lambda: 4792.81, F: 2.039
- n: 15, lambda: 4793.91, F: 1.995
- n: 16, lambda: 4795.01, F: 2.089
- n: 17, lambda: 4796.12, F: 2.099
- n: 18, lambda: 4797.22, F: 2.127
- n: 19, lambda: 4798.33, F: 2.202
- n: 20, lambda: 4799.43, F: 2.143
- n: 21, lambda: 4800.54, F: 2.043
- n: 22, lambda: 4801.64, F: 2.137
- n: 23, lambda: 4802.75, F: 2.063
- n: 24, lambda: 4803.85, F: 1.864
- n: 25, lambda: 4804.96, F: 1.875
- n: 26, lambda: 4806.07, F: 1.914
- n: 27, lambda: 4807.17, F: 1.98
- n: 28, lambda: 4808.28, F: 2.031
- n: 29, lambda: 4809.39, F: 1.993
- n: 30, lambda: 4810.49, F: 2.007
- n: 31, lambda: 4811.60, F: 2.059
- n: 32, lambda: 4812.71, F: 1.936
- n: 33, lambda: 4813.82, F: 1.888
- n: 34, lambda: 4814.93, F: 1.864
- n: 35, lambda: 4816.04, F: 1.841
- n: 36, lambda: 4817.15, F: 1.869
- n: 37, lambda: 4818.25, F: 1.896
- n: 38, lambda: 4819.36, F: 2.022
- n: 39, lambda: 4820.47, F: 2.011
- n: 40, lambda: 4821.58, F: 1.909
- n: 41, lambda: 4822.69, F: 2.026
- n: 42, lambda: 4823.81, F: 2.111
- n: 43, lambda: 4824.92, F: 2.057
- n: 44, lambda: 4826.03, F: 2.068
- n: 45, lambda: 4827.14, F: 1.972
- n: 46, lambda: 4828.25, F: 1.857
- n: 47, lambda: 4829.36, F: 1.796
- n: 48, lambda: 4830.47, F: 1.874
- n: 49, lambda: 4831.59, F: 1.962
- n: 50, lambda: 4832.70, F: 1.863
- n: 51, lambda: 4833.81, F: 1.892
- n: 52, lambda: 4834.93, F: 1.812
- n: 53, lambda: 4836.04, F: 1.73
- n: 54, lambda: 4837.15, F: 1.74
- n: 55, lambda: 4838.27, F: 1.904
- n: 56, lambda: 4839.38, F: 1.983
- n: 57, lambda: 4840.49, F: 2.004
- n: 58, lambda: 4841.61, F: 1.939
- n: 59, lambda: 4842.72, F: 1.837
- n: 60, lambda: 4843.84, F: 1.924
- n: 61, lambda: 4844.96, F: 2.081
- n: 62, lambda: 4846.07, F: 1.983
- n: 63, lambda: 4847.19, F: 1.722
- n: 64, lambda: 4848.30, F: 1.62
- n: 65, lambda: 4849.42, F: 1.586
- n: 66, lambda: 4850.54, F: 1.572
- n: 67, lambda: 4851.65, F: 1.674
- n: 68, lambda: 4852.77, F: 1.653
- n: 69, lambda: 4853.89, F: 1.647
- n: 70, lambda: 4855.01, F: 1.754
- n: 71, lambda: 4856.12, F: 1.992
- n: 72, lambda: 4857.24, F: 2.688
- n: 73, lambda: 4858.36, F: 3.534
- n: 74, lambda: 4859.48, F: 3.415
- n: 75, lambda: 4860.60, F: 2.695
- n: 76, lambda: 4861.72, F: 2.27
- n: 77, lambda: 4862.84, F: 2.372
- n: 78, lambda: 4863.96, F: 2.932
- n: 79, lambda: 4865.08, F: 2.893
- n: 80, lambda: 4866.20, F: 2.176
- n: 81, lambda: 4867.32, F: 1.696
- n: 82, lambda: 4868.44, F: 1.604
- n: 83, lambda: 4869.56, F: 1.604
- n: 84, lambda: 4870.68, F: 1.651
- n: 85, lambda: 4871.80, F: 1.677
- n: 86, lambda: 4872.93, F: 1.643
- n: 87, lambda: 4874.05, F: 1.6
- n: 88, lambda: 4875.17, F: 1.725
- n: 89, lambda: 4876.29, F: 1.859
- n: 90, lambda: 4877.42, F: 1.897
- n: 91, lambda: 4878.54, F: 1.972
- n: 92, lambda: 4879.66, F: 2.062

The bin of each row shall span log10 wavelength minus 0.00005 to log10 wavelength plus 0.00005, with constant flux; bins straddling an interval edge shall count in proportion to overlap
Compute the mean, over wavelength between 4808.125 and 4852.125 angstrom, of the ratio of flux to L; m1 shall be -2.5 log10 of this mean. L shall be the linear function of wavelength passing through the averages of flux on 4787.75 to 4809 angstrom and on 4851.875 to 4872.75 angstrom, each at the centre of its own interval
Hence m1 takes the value 0.12 mag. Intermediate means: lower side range 2.01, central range 1.9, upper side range 2.22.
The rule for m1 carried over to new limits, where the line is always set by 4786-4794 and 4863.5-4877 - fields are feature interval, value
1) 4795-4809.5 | -0.07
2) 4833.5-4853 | 0.06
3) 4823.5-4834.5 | -0.01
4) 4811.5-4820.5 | 0.00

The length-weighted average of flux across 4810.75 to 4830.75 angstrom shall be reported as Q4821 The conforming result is 1.95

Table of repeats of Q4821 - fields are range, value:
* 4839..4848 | 1.92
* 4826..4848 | 1.89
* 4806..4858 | 1.91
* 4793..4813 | 2.03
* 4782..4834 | 1.97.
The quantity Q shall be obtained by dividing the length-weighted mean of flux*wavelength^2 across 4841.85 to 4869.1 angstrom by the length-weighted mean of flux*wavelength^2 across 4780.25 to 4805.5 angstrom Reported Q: 1.10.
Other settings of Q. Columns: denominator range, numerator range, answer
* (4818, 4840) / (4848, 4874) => 1.10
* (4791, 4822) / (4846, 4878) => 1.04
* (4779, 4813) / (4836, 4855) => 0.92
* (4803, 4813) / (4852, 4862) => 1.24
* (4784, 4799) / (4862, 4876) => 1.02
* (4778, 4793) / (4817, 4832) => 1.03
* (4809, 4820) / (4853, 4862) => 1.30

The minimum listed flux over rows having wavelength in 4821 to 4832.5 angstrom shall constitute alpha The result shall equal 1.796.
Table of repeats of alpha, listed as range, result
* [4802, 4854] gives 1.572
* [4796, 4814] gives 1.864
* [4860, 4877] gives 1.6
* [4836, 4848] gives 1.722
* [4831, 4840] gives 1.73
